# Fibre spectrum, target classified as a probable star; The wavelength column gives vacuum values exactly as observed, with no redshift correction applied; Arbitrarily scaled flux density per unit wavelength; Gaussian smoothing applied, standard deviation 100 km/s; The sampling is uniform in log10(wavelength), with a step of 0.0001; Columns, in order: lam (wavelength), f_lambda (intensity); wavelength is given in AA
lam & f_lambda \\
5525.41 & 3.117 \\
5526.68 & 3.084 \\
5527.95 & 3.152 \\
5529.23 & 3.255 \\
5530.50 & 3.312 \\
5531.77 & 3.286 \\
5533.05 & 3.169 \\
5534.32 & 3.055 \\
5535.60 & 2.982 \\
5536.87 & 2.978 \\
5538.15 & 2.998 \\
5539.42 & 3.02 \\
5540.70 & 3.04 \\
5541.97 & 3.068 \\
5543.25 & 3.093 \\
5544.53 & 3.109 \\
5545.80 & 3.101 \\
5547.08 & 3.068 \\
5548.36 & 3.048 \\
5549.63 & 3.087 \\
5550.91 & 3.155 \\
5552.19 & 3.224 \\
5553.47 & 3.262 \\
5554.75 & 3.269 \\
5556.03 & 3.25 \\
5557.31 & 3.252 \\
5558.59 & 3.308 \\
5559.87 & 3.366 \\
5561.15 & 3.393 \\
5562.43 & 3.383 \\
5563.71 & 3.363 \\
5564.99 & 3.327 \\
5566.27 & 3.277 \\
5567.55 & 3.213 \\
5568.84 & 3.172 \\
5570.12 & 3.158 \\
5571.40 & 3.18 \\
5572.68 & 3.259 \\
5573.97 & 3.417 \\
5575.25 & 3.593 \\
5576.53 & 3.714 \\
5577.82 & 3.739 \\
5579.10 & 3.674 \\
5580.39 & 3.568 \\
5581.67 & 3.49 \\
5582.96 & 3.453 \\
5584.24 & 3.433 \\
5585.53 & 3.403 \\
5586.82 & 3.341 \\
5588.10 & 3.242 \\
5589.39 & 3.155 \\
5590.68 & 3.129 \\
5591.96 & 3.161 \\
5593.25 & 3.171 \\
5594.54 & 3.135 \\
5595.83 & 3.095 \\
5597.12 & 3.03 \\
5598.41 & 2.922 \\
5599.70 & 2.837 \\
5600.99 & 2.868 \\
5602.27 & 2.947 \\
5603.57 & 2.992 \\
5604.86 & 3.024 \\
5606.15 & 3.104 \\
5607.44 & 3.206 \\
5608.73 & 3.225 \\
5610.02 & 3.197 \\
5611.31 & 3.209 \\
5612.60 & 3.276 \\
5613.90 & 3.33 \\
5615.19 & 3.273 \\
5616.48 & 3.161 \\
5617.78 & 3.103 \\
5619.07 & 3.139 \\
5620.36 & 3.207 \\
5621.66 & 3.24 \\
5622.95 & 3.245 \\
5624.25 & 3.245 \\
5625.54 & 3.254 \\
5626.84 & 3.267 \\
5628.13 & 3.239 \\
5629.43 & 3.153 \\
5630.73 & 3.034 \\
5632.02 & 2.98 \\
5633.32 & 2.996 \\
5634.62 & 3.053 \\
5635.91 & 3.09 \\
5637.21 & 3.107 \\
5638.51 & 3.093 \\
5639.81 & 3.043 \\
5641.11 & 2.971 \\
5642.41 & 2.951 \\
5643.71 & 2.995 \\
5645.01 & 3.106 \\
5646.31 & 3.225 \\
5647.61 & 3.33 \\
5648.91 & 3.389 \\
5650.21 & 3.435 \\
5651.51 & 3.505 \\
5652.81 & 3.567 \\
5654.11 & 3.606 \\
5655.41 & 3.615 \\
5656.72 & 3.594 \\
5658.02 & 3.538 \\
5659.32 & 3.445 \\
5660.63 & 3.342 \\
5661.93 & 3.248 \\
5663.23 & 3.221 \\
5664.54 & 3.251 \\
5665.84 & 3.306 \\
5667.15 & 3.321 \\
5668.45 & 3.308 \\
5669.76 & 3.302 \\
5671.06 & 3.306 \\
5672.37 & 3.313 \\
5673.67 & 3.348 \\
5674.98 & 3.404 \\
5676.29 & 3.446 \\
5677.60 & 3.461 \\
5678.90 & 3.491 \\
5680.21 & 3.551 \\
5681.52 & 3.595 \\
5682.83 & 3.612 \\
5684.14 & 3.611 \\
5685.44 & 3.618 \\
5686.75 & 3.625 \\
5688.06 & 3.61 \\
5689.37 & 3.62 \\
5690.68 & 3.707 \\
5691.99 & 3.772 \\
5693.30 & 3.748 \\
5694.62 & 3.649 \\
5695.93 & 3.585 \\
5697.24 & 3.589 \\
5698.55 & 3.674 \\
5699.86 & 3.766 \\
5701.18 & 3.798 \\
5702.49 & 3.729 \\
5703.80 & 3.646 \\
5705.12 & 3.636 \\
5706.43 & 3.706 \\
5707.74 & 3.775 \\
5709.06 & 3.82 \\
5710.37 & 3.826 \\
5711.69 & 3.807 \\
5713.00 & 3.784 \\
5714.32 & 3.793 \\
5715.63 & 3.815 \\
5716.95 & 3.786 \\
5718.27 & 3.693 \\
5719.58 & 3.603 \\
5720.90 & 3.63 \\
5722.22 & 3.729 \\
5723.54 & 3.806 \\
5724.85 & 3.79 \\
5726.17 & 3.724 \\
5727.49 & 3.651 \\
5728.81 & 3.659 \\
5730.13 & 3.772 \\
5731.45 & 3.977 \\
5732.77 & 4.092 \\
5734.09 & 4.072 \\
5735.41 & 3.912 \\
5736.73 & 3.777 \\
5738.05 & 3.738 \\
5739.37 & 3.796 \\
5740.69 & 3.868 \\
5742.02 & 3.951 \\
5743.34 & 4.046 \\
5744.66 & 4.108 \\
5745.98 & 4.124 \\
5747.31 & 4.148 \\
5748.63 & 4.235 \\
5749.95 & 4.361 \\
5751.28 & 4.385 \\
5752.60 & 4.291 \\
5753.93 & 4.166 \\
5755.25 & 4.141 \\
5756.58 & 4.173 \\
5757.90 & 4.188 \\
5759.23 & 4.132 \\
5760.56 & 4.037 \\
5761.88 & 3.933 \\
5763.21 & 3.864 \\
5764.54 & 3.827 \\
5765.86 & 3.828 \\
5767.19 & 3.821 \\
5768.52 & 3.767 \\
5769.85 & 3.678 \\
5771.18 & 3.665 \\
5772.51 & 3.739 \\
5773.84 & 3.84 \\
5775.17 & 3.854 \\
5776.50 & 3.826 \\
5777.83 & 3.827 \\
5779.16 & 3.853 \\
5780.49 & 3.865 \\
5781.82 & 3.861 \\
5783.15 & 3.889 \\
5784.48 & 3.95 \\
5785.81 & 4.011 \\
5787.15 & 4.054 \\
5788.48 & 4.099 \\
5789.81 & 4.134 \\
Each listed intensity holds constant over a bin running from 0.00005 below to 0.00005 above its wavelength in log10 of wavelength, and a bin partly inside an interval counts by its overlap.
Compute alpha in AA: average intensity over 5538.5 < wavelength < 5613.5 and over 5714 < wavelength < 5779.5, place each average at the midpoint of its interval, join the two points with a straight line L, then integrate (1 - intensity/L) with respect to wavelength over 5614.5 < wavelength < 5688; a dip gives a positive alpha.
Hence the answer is 4.69 AA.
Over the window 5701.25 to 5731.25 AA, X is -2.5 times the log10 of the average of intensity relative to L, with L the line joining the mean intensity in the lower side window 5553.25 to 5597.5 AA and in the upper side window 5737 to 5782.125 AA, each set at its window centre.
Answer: 0.02 mag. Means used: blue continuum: 3.33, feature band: 3.74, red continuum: 3.97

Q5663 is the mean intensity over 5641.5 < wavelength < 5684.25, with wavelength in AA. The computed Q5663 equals 3.38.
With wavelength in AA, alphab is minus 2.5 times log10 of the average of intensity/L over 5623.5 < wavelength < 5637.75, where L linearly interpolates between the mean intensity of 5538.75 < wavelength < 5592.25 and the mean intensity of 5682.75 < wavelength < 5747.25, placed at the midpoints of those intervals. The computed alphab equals 0.12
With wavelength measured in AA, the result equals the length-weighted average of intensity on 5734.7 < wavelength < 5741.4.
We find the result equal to 3.82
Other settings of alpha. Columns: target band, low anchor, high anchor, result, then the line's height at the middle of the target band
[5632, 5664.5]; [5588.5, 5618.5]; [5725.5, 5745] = 1.04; 3.37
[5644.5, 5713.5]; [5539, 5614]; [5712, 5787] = 1.87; 3.63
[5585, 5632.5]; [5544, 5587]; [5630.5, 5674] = 2.10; 3.3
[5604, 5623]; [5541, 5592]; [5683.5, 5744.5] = 1.40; 3.45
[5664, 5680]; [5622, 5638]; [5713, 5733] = 0.28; 3.42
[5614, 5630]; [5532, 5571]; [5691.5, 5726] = 0.97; 3.42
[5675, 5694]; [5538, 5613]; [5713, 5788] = 0.29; 3.65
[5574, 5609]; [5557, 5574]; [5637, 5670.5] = 0.45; 3.29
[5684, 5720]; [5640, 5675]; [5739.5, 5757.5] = 0.15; 3.73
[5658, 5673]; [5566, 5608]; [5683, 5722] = 1.01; 3.56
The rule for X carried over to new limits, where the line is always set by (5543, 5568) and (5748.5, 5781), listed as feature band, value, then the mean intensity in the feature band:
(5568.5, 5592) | -0.02 mag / 3.39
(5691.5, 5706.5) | 0.01 mag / 3.69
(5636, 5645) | 0.16 mag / 3.03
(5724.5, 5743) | 0.00 mag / 3.84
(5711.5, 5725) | 0.02 mag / 3.75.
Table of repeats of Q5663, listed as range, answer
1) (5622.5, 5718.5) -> 3.45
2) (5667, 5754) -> 3.75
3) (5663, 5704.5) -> 3.53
